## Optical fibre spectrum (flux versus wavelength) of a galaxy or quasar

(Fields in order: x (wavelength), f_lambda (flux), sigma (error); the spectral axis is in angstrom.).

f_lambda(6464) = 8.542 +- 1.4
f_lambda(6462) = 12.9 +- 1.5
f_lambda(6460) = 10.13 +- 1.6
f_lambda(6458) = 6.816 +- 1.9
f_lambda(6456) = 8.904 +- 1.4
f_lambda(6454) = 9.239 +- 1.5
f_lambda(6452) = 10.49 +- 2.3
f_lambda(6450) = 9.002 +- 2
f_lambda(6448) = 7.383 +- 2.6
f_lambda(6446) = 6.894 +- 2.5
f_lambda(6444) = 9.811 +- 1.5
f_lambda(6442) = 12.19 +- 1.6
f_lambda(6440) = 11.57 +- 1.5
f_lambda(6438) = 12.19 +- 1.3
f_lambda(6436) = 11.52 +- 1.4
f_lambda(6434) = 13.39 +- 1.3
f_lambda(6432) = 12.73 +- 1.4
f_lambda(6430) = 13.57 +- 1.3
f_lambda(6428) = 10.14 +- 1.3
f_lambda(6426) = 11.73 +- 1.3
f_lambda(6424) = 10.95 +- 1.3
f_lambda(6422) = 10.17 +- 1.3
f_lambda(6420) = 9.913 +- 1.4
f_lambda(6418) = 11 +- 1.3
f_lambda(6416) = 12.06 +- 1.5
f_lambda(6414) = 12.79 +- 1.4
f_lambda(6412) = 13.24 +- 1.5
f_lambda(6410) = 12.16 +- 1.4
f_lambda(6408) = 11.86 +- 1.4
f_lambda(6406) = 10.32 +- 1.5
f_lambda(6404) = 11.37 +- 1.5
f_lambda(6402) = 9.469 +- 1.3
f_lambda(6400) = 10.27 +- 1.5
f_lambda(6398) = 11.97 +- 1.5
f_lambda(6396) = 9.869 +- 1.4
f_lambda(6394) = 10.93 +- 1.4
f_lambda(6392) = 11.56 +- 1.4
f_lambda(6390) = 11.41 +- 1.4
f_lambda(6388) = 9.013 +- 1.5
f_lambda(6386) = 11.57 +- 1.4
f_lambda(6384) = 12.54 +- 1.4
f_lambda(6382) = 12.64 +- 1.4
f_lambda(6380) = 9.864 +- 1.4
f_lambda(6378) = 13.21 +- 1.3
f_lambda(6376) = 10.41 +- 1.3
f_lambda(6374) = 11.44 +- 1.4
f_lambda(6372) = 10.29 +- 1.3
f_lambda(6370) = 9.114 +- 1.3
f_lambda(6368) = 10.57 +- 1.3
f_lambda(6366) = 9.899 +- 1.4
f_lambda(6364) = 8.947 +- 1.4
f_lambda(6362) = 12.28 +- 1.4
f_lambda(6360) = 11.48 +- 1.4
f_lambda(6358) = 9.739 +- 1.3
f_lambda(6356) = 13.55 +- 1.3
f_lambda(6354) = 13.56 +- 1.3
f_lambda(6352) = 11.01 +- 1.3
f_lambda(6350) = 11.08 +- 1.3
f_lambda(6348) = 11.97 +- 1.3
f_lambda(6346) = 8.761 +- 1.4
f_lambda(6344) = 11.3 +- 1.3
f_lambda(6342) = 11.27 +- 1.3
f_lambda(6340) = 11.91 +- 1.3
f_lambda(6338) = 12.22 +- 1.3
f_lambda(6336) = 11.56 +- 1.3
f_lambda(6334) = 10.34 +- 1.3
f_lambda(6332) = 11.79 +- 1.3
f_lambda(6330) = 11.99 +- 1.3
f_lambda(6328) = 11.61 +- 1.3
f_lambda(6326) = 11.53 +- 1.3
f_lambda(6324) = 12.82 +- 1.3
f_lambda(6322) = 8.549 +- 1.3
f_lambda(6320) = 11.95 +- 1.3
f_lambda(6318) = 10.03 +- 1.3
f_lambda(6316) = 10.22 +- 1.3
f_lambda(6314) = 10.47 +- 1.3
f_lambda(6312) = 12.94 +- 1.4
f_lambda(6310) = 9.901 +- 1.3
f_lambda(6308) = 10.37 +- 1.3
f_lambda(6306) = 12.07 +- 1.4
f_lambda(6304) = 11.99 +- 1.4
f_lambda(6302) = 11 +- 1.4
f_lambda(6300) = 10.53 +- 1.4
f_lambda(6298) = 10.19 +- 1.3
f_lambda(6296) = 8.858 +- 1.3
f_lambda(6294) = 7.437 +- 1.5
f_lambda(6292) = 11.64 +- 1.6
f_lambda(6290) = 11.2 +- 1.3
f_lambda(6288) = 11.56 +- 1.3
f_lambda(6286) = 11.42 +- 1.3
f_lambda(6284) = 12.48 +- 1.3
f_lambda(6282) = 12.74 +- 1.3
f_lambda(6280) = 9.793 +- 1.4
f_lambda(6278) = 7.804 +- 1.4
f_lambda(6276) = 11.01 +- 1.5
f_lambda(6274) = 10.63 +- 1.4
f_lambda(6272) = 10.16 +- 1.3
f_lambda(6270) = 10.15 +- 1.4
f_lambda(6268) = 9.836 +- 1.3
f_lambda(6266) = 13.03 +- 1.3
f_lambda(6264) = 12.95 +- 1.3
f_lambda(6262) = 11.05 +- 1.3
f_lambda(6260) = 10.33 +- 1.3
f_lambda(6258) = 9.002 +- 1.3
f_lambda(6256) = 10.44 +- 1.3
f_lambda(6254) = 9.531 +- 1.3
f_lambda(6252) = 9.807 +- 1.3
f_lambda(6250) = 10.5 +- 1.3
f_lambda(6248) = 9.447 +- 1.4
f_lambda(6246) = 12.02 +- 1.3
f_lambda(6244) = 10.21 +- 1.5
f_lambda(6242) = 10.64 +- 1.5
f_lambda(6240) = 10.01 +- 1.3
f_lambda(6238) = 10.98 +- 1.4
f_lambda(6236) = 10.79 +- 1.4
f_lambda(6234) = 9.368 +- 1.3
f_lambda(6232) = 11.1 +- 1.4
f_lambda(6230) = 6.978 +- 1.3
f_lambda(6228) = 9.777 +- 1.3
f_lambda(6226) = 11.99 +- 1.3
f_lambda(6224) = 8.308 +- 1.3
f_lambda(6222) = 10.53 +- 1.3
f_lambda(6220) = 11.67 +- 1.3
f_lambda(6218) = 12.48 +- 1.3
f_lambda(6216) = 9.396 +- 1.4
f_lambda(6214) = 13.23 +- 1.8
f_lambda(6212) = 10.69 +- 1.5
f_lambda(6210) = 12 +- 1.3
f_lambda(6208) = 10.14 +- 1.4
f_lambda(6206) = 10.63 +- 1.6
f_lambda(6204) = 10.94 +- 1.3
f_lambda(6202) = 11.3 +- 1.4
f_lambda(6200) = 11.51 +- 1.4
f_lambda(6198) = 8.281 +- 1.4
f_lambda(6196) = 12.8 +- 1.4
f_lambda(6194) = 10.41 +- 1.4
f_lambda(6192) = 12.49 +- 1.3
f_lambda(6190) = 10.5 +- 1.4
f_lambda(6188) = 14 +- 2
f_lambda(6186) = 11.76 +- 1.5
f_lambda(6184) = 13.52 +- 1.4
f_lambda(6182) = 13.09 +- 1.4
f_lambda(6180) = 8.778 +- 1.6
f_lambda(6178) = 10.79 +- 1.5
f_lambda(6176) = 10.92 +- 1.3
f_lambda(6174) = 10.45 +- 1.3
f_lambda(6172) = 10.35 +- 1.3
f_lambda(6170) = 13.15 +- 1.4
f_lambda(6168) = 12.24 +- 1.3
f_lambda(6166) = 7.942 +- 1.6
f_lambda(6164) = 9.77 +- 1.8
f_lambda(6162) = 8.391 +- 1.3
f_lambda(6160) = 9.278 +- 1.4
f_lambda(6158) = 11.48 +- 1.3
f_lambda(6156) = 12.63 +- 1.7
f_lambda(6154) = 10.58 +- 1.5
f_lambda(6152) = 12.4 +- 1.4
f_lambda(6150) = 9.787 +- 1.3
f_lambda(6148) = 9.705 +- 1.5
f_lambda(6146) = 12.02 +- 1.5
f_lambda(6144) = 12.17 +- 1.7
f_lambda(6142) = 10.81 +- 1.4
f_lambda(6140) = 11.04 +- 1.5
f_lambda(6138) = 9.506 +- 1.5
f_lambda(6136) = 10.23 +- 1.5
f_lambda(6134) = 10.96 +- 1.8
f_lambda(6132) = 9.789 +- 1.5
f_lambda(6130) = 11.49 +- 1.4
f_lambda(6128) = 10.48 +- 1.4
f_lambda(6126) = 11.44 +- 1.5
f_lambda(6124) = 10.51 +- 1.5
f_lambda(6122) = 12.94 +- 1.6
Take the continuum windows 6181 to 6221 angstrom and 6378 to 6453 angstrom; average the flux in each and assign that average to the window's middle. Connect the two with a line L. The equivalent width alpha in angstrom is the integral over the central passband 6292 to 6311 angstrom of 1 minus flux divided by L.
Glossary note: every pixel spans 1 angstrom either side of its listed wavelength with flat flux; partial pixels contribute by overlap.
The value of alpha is 1.7 angstrom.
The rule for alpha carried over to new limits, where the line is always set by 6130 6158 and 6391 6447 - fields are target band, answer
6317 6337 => -0.1 angstrom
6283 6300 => 0.8 angstrom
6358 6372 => 1.1 angstrom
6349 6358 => -0.7 angstrom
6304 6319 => 0.3 angstrom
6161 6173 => 0.7 angstrom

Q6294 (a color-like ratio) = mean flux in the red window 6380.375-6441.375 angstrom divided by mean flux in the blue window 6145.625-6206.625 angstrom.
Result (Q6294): 1.04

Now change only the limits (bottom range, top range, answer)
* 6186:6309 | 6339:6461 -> 1.02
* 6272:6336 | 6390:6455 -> 1.01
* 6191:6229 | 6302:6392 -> 1.02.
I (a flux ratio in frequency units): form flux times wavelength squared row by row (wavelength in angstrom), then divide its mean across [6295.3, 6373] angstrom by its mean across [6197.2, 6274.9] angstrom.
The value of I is 1.1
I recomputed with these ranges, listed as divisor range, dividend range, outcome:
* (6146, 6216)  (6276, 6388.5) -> 1.05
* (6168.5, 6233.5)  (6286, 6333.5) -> 1.02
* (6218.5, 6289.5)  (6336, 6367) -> 1.10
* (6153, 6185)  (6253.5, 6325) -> 1.03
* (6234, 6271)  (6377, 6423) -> 1.12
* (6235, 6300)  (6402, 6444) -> 1.16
